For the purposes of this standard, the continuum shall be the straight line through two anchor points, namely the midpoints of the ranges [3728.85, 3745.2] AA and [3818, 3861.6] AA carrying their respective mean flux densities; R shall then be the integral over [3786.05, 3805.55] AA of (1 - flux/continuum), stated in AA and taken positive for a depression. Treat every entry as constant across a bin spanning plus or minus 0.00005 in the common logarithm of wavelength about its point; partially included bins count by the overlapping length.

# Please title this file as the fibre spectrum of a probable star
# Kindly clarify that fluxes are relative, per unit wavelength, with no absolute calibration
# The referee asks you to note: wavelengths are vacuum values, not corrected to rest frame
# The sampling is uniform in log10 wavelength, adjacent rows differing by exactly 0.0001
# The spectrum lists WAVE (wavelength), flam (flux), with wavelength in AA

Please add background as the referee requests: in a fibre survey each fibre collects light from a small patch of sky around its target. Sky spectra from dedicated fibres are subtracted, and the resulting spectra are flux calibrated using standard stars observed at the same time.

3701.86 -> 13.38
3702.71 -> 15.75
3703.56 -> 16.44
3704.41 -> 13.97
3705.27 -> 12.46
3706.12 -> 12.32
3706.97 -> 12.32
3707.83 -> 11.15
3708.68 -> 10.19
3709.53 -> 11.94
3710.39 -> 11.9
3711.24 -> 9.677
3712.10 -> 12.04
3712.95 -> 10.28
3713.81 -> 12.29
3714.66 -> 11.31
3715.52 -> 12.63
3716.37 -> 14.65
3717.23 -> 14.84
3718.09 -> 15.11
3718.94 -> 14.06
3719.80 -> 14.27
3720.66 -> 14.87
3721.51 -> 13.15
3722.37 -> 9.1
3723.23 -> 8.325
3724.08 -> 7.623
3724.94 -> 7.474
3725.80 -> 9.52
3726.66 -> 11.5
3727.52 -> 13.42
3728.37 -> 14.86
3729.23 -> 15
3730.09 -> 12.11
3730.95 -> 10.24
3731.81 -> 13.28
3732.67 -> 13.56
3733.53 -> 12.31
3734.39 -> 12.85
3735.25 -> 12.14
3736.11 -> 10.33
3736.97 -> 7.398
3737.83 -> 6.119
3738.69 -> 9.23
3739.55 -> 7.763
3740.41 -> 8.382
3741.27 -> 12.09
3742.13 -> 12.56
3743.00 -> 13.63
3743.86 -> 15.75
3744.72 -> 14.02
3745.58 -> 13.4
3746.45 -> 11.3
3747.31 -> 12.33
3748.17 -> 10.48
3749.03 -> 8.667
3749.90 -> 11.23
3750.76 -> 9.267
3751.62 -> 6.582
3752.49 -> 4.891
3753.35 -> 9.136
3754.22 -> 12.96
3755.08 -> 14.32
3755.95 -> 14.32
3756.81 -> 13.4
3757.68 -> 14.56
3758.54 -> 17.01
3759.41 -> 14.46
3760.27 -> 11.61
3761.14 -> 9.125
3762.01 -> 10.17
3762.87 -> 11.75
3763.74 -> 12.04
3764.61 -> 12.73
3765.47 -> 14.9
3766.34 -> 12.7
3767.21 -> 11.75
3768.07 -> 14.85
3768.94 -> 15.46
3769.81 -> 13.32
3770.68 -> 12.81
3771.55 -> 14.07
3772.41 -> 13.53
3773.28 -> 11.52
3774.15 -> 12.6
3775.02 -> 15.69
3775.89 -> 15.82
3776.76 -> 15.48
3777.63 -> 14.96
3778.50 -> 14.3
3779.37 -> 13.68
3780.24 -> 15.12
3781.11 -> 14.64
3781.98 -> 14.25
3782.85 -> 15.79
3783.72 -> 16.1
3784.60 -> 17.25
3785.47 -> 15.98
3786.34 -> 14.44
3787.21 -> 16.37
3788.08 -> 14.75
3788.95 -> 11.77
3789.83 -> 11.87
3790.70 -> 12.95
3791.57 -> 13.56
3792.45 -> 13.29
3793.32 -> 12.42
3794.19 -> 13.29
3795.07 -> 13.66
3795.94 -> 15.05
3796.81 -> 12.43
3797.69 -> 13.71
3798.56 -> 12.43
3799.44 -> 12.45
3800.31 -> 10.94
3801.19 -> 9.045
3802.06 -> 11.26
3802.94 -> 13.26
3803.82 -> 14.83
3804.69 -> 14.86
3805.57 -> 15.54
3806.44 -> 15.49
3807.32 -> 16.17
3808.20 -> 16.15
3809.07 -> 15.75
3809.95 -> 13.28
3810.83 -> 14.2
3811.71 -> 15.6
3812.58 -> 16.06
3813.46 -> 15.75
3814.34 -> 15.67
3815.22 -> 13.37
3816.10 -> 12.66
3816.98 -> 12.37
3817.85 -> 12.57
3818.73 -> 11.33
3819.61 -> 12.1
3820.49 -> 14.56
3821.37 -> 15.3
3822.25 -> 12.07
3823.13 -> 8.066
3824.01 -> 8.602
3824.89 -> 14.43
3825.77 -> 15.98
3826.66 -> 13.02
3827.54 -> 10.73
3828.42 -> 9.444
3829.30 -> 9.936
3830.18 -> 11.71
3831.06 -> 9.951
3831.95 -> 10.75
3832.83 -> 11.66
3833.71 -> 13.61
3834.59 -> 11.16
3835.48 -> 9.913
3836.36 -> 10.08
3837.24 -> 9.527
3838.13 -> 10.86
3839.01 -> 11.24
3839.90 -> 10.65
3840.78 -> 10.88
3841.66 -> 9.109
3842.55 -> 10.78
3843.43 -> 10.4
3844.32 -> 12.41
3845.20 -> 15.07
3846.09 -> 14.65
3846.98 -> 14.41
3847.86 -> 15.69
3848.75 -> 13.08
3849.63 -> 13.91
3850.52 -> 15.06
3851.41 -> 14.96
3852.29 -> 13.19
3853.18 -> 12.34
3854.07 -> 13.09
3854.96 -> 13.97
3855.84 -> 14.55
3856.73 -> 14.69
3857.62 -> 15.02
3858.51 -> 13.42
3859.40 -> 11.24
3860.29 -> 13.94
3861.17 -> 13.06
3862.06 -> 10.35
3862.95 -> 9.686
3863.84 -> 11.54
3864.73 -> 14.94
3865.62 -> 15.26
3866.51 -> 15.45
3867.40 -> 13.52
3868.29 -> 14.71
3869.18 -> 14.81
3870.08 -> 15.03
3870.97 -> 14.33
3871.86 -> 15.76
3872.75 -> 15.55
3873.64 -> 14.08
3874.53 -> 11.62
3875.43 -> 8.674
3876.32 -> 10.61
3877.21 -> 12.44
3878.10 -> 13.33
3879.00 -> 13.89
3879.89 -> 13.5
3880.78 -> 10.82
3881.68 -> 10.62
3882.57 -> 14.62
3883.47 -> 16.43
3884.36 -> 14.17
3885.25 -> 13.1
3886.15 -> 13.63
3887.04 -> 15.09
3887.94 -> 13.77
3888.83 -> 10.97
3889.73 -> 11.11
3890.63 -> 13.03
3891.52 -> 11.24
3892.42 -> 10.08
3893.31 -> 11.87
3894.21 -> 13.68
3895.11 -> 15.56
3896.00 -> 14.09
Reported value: -1.89 AA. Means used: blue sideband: 11.5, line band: 13.2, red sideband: 12.4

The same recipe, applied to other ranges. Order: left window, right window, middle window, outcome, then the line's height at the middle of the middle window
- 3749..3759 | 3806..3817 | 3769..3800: -1.8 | 13.3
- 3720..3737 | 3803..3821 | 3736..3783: 1.1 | 12.6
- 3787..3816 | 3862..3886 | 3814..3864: 4.5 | 13.6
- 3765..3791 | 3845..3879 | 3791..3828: 1.7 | 14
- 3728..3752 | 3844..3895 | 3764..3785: -4.3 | 11.9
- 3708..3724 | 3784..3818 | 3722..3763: 4.6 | 12.7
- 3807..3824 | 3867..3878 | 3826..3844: 3.7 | 13.6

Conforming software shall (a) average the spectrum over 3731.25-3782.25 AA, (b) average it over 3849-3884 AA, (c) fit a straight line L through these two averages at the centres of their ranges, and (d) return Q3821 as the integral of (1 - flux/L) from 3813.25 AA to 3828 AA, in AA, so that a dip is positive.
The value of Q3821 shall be 0.19 AA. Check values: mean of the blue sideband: 12.3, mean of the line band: 12.8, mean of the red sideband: 13.4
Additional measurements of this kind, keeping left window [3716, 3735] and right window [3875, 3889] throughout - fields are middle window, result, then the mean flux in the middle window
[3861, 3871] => -0.5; 13.5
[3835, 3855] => 0.6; 12.4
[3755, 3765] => -0.3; 12.9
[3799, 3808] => -0.6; 13.5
